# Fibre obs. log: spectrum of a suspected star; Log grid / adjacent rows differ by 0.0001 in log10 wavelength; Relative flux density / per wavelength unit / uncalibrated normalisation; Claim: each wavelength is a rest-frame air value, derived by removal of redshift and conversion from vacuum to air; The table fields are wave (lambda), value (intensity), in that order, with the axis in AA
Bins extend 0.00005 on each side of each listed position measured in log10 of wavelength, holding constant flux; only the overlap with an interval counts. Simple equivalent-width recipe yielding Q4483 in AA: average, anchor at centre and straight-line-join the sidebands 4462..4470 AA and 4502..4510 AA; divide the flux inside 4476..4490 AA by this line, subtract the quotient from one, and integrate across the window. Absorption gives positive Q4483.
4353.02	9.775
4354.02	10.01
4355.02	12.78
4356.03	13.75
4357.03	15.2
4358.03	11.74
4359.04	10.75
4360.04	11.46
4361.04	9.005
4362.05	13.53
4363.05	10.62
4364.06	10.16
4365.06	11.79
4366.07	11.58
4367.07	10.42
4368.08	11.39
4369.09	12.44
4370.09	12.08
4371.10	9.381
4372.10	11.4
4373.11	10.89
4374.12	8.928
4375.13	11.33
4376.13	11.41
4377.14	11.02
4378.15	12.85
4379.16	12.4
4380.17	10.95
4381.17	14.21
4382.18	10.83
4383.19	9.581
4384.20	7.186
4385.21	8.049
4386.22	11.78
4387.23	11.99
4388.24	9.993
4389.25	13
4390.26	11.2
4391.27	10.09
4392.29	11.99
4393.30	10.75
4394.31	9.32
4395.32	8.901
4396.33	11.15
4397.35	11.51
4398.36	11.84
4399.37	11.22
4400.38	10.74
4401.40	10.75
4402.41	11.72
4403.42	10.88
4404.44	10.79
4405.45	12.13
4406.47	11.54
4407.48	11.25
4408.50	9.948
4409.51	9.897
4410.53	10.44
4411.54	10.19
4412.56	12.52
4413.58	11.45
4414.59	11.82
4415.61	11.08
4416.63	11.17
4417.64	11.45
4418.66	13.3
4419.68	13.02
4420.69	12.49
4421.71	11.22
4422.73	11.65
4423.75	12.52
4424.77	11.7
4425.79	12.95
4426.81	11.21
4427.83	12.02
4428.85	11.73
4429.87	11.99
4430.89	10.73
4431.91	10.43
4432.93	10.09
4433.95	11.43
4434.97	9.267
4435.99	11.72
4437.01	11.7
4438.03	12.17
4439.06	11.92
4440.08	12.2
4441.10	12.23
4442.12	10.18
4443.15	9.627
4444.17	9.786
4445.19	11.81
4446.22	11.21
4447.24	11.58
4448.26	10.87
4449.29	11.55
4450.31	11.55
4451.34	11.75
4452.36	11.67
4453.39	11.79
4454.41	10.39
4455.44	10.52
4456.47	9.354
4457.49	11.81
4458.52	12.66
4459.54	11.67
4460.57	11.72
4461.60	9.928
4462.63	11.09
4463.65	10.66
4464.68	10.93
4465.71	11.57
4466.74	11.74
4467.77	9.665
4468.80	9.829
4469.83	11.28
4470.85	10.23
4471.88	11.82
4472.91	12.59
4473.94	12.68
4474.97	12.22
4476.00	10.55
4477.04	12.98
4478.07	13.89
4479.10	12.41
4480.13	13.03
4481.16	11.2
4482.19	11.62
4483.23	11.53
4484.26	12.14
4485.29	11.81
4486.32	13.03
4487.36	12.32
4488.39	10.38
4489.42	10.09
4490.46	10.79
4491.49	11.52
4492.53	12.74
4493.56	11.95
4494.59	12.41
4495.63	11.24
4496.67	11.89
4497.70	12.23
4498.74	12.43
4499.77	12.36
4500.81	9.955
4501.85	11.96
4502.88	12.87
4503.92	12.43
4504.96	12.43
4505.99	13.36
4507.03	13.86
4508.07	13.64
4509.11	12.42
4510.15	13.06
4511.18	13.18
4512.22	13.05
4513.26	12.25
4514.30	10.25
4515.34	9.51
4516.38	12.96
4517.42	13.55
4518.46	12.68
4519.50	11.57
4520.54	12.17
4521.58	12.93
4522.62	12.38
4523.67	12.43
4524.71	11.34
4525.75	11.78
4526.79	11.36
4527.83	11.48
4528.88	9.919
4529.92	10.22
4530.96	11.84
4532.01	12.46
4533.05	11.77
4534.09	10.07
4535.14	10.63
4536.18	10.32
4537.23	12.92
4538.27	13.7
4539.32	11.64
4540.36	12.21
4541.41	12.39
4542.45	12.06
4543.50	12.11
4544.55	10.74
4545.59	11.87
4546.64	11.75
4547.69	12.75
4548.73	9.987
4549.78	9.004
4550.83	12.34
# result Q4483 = -0.3 AA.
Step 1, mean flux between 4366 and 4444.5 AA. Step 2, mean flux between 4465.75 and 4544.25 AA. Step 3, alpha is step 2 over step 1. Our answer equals 1.1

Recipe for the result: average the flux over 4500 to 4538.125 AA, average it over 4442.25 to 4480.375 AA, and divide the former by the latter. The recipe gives 1.1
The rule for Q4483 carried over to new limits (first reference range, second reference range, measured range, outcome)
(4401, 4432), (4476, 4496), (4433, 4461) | 1.1 AA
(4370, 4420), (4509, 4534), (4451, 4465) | 0.4 AA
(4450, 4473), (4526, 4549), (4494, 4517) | -1.8 AA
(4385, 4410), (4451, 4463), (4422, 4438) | -0.5 AA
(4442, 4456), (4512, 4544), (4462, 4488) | -1.0 AA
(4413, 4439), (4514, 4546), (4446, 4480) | 0.7 AA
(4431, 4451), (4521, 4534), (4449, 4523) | -2.9 AA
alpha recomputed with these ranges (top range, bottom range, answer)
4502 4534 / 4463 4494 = 1.04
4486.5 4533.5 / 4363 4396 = 1.10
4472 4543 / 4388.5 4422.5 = 1.07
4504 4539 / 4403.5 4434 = 1.05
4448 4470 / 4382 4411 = 1.04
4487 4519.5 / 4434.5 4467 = 1.08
